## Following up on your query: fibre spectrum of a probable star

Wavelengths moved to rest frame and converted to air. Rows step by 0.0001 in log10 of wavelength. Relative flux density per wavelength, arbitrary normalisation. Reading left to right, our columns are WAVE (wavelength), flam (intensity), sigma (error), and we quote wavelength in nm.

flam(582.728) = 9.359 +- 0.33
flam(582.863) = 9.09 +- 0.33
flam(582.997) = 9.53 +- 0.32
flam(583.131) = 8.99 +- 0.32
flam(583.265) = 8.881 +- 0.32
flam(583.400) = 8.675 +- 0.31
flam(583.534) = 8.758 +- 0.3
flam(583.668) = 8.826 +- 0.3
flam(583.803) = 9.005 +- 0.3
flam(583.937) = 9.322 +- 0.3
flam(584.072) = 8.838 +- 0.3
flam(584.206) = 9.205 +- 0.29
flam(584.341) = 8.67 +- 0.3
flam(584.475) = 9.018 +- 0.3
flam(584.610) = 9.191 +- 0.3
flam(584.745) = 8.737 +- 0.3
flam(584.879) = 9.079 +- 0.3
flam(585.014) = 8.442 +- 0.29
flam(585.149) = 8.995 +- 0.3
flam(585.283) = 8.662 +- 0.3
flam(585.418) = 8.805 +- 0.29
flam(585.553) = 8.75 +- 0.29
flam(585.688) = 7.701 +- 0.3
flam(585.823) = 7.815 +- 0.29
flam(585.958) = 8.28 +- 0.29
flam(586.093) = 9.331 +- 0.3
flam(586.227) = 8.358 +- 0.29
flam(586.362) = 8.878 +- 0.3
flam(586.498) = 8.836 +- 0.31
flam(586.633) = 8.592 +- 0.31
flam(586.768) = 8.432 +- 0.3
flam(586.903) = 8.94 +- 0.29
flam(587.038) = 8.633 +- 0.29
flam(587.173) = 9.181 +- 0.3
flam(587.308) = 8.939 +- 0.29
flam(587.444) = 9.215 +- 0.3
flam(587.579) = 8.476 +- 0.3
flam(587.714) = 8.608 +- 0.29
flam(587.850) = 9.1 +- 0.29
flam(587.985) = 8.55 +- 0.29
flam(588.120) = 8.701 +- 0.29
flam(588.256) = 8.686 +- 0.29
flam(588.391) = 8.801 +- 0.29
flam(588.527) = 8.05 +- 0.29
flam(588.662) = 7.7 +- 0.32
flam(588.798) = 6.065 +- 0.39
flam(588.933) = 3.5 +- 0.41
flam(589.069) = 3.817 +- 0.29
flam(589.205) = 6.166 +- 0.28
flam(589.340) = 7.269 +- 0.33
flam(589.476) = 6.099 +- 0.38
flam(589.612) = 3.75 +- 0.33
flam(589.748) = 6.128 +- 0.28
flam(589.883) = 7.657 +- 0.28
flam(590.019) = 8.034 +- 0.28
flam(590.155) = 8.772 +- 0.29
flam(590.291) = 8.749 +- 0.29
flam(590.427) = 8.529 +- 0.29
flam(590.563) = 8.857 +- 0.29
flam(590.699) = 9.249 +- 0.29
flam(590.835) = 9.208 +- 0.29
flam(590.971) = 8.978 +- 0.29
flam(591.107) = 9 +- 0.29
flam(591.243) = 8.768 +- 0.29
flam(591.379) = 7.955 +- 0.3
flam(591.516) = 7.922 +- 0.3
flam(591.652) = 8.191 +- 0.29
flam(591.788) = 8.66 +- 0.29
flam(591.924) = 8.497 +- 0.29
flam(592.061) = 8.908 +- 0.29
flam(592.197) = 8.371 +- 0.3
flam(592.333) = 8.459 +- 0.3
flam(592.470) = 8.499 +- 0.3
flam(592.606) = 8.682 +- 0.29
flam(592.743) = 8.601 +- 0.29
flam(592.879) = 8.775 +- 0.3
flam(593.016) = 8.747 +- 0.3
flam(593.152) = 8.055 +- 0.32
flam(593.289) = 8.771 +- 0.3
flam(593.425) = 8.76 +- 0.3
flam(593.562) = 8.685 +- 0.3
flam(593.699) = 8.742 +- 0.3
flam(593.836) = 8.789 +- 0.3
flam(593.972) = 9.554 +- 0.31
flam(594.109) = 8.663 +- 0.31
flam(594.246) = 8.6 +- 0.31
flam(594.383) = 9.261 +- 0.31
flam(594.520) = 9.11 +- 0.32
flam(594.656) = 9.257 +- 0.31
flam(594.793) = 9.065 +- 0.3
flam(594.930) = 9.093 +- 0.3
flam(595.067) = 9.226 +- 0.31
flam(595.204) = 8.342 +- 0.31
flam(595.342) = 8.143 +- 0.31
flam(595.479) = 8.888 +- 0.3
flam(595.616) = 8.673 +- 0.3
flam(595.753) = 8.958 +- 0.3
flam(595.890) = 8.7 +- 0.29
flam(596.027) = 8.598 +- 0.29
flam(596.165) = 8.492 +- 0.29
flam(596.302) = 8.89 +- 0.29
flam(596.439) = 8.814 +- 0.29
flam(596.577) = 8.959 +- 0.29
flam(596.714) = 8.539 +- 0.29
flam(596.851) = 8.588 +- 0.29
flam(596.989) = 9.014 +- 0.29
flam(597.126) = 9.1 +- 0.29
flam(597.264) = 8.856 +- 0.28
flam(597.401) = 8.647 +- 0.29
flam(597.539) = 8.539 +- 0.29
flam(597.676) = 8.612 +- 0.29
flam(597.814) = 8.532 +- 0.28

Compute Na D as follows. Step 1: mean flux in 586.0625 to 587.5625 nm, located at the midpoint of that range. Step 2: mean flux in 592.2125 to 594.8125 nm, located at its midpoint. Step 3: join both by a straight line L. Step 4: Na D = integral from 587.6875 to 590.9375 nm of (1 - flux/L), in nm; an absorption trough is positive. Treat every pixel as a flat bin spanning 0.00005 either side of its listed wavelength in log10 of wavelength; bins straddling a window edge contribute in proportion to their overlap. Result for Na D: 0.48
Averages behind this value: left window 8.83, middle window 7.5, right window 8.78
